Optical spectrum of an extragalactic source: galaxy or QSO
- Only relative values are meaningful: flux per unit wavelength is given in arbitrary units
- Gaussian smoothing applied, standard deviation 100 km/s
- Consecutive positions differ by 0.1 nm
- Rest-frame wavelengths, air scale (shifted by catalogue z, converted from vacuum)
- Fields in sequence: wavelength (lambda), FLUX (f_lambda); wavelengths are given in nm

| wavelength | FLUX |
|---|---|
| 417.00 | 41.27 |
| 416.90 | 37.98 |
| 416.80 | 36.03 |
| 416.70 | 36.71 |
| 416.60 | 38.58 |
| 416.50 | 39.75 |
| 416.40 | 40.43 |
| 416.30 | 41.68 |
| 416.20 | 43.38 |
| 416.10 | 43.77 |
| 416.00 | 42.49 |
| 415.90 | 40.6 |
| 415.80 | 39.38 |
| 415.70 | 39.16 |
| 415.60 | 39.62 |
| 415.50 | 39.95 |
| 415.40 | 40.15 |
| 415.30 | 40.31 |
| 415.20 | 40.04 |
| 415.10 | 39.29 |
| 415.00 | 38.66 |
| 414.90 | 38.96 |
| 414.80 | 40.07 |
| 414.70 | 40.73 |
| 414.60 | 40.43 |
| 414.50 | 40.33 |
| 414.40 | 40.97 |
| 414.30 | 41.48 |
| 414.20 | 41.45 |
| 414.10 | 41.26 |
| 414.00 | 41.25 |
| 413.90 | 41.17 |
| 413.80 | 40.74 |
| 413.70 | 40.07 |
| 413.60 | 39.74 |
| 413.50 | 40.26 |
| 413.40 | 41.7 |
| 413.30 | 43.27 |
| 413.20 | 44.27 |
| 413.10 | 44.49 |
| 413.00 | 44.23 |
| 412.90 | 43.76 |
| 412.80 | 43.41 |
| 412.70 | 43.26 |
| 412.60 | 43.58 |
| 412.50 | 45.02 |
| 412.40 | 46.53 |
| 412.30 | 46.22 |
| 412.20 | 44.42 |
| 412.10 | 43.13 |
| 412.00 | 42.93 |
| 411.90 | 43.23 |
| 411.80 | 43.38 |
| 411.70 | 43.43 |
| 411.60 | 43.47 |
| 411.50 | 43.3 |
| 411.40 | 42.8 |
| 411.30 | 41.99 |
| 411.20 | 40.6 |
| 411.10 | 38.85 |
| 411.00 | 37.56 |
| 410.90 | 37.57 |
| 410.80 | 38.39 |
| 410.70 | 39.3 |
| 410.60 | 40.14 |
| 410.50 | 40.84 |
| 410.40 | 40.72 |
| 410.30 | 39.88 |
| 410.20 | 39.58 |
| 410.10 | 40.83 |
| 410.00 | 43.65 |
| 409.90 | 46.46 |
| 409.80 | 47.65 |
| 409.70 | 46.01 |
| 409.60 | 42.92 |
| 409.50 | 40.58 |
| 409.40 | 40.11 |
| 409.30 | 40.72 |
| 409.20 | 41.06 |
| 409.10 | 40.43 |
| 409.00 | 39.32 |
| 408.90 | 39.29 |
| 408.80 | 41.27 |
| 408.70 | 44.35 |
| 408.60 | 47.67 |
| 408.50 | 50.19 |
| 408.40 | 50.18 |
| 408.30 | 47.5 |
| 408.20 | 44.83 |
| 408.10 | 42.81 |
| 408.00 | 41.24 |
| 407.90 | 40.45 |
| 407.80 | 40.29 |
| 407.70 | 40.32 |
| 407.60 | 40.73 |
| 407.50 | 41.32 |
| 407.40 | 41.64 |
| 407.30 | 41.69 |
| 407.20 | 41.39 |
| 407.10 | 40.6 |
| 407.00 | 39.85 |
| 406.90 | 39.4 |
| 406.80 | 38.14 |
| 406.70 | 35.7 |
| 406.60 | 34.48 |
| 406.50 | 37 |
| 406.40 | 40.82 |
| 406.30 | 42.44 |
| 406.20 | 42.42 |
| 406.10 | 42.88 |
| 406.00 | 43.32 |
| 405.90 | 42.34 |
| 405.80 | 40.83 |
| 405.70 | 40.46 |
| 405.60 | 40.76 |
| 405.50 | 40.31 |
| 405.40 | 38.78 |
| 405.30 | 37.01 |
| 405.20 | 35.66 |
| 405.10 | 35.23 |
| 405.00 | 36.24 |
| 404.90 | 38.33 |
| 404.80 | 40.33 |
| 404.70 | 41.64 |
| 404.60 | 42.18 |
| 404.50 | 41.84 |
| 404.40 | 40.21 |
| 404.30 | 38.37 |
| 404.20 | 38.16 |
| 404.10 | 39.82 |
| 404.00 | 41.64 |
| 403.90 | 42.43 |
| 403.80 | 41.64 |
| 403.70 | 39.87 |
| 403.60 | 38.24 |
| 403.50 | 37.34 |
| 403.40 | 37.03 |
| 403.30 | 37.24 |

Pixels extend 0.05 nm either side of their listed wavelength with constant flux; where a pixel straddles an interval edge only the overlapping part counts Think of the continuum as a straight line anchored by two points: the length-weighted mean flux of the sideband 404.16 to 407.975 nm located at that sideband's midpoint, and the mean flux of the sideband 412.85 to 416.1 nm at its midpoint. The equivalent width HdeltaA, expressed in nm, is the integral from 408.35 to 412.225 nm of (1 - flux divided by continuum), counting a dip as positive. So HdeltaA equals -0.18 nm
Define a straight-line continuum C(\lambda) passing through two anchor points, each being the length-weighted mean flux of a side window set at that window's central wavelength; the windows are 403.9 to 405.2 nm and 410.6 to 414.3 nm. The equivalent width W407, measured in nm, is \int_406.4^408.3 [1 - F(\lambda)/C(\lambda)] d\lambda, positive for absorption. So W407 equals 0.01 nm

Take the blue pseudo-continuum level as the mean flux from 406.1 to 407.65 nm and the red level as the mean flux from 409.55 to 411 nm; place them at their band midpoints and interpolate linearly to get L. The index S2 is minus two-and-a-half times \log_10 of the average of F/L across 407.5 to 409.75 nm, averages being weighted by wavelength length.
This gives -0.053 mag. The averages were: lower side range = 39.9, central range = 42.8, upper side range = 41.6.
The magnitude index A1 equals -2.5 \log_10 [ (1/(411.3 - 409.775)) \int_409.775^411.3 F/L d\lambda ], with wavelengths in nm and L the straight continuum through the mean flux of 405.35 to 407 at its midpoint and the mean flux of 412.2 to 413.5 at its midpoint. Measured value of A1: 0.05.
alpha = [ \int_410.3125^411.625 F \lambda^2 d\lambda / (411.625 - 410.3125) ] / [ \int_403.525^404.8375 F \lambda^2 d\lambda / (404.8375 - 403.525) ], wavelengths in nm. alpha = 1.0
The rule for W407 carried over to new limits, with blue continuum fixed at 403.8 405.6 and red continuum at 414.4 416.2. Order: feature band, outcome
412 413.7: -0.14 nm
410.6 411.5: 0.00 nm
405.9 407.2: -0.01 nm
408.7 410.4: -0.09 nm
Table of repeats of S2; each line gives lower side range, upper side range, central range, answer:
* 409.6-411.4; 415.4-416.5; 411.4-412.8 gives -0.07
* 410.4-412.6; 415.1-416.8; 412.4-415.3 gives -0.01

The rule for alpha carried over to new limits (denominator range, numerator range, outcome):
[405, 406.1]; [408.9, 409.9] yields 1.09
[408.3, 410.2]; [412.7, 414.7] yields 0.98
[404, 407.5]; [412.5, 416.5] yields 1.08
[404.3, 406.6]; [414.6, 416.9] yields 1.05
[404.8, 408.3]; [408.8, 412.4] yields 1.06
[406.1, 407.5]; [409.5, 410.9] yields 1.07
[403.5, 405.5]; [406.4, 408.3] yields 1.04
